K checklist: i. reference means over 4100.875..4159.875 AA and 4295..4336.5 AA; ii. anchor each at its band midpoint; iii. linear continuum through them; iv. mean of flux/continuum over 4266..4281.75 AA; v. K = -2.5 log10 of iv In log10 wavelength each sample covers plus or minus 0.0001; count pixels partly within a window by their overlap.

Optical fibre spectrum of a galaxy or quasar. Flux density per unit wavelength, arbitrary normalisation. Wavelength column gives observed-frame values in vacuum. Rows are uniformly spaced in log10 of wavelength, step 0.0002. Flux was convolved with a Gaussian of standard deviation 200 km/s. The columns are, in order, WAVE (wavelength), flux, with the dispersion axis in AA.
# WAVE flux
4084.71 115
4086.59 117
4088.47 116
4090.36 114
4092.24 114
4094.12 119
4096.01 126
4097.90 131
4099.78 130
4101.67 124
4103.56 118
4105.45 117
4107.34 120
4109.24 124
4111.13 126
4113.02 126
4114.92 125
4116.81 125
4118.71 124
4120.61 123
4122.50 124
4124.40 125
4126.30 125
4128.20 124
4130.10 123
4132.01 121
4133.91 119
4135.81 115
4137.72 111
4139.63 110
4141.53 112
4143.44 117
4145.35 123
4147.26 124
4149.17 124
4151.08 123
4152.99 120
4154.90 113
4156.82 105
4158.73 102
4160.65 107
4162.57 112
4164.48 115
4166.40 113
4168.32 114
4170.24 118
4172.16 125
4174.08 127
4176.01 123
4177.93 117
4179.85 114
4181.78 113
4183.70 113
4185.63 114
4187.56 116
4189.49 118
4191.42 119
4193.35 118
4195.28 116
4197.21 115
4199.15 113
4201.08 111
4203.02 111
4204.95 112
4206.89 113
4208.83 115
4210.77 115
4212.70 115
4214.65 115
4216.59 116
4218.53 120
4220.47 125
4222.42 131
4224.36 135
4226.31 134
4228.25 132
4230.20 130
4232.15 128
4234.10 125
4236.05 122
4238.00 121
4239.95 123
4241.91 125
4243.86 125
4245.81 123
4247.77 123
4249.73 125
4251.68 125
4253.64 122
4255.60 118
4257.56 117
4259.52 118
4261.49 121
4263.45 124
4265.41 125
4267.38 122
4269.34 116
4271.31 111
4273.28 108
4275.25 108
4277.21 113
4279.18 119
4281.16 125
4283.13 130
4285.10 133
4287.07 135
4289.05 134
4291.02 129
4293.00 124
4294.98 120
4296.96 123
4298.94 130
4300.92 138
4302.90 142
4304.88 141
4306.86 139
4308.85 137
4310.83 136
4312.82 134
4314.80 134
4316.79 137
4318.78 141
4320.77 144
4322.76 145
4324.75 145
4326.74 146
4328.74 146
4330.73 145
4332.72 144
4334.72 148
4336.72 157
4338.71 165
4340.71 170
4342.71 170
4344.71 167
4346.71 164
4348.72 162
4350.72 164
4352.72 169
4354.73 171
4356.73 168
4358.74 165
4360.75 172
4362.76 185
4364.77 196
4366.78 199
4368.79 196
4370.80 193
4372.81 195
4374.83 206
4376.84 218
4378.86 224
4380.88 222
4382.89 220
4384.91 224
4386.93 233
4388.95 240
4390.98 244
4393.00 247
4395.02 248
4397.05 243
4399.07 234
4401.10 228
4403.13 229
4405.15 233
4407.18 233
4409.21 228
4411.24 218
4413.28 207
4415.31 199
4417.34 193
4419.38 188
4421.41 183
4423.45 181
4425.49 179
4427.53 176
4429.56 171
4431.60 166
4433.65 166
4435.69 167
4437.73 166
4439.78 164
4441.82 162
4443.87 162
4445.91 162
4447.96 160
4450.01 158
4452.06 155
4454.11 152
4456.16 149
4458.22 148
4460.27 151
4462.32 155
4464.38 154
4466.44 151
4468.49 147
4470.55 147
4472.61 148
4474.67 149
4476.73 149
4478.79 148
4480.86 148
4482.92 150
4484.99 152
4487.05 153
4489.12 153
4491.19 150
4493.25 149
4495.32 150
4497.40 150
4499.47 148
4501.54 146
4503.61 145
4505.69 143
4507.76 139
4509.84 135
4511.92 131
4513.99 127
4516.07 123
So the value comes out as 0.173 mag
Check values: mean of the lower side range 120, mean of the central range 115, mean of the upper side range 140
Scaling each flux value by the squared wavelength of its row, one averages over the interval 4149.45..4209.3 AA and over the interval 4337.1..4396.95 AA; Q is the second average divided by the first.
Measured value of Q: 1.9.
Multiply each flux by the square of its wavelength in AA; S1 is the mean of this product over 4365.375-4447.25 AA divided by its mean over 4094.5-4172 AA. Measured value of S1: 1.9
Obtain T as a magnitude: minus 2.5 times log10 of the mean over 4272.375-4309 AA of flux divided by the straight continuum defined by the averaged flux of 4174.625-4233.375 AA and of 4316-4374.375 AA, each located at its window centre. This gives 0.16 mag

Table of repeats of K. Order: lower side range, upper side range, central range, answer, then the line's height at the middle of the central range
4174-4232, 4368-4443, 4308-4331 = 0.199 mag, 169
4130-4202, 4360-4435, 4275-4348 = 0.240 mag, 174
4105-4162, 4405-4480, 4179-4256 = 0.111 mag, 133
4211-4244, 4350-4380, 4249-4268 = 0.144 mag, 139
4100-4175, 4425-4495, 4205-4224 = 0.083 mag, 128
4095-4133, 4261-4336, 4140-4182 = 0.086 mag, 126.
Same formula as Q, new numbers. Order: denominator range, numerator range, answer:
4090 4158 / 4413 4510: 1.54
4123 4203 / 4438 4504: 1.50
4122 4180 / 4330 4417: 1.88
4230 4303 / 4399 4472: 1.55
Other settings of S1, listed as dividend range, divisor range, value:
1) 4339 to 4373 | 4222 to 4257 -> 1.48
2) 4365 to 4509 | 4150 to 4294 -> 1.66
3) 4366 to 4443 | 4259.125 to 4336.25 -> 1.64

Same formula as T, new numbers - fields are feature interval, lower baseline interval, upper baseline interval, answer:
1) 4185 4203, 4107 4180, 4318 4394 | 0.163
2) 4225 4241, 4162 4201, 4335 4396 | 0.093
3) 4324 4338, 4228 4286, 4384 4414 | 0.212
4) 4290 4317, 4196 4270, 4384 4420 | 0.235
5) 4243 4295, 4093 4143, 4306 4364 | 0.183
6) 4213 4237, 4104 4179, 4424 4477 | 0.033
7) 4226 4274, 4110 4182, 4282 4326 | 0.060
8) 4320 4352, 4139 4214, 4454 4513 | -0.174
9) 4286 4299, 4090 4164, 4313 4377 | 0.206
